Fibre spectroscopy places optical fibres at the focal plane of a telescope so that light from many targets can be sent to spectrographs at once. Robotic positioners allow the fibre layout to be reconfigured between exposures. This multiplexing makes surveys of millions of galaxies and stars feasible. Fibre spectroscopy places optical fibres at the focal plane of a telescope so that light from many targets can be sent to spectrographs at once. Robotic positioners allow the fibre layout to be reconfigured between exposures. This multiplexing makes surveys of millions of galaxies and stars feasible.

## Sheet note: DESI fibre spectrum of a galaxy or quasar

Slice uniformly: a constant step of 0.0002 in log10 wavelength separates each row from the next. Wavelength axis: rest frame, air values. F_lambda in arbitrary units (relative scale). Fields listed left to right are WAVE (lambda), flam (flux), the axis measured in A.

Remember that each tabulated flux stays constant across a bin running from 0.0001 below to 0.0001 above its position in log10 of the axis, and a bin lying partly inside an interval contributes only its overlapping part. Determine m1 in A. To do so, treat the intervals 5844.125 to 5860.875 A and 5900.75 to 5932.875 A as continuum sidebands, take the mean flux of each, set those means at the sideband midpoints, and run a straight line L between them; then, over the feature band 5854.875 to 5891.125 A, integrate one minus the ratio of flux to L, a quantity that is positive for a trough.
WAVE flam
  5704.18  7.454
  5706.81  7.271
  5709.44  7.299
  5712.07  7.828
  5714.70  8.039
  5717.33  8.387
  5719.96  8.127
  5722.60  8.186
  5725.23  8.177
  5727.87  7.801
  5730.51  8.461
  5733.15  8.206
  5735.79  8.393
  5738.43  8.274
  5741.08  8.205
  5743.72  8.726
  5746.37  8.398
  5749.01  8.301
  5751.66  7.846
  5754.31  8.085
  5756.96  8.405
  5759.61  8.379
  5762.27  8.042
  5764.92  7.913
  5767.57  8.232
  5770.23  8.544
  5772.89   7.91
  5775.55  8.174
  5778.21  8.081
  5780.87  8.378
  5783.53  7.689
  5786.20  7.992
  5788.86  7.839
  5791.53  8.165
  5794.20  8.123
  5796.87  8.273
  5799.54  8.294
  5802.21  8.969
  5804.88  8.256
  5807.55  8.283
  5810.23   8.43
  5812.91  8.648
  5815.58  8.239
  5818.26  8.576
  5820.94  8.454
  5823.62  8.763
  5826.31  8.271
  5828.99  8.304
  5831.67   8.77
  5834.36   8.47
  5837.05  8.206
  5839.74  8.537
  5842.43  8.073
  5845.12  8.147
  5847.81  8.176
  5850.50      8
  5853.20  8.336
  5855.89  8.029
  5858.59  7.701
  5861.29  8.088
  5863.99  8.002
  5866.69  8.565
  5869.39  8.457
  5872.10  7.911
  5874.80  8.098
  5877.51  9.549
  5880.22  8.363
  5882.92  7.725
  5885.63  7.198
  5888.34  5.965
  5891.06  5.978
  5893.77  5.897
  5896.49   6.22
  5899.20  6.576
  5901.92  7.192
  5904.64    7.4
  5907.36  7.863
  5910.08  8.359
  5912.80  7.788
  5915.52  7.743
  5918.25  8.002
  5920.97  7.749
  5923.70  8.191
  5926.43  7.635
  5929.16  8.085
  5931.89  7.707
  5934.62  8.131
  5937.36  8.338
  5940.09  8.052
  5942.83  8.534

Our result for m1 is 0.43 A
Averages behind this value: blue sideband 8.07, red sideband 7.82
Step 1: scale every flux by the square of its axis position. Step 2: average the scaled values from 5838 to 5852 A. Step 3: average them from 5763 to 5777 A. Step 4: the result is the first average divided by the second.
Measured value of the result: 1.03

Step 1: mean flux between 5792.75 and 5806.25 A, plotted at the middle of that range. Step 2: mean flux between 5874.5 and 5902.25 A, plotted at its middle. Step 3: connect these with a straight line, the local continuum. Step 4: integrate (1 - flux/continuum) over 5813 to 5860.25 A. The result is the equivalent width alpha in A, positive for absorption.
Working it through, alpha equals -2.70 A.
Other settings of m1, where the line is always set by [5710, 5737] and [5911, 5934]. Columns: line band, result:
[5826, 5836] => -0.6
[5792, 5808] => -0.6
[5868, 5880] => -0.8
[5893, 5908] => 2.0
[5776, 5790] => 0.1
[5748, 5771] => -0.3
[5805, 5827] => -1.2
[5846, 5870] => -0.5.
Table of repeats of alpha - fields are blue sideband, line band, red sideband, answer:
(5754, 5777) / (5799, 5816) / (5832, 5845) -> -0.4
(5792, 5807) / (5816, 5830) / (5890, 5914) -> -0.7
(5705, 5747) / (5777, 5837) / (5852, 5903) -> -4.0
